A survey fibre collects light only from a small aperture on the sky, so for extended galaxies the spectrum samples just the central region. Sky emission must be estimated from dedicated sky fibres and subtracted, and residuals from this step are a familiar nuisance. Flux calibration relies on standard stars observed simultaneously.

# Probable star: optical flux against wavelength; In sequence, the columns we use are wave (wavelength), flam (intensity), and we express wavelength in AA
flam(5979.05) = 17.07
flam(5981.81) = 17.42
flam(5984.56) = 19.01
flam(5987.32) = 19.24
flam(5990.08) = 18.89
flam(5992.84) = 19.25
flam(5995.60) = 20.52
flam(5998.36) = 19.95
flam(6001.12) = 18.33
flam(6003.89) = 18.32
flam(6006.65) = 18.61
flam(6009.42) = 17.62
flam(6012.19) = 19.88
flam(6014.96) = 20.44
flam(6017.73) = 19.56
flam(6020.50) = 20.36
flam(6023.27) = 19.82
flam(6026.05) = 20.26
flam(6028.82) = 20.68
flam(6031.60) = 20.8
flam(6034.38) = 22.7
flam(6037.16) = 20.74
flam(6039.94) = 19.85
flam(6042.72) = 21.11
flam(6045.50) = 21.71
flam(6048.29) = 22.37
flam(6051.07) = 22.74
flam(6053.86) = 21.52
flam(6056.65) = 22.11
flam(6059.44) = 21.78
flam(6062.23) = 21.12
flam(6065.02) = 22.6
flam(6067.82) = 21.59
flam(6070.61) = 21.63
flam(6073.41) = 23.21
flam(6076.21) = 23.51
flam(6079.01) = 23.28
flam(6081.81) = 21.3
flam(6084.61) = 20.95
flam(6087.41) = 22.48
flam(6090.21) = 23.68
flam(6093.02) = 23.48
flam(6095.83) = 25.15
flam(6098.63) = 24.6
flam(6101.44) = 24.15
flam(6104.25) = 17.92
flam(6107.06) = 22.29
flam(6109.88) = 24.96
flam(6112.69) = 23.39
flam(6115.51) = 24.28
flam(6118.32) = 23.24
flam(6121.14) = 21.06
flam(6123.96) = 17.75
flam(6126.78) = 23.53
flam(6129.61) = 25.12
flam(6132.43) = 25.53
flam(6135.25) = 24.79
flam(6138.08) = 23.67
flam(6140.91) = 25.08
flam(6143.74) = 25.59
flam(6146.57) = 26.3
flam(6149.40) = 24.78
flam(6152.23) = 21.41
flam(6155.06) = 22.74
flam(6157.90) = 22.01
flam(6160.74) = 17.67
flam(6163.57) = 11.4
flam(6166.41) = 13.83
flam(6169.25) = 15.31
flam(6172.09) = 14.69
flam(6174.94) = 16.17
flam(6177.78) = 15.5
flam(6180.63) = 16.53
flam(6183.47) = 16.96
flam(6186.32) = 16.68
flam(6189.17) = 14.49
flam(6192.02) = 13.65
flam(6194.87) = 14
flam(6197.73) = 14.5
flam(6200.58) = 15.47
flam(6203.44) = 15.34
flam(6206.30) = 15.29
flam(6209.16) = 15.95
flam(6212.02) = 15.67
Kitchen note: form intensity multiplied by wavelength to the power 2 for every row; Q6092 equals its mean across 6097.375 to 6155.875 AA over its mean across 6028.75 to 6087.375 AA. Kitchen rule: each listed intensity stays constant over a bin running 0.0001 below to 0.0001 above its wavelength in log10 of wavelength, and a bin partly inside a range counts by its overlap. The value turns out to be 1.10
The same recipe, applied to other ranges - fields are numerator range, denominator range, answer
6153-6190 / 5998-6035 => 0.88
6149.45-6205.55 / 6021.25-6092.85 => 0.78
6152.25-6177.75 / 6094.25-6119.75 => 0.74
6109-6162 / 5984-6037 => 1.23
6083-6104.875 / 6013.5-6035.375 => 1.14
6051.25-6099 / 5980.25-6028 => 1.20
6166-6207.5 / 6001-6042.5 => 0.81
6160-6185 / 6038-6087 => 0.72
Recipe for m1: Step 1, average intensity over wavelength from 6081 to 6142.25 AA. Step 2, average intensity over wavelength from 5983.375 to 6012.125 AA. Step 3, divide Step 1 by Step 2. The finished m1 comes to 1.22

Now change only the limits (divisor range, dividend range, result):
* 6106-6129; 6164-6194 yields 0.67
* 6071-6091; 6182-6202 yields 0.67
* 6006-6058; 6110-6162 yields 1.12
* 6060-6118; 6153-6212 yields 0.70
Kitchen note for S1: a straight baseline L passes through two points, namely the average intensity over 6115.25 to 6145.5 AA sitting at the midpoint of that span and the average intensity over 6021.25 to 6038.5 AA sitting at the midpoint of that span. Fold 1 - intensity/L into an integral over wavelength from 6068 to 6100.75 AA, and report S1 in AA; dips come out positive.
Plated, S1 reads -1.0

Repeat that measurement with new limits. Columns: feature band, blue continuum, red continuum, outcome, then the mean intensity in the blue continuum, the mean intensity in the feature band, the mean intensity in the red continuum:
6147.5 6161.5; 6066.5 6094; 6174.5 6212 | -3.3 AA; 22.5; 22.1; 15.4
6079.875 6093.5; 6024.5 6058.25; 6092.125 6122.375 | 0.2 AA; 21.4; 22.3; 23.1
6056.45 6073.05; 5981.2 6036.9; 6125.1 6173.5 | -1.3 AA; 19.6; 21.9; 21.4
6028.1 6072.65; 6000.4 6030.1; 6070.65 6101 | -0.7 AA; 19.5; 21.6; 23.1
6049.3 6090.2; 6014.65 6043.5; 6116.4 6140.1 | -1.0 AA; 20.6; 22.2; 23.2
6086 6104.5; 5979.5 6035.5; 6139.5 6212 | -4.9 AA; 19.5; 23.4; 17.6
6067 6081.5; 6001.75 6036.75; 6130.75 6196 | -2.2 AA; 19.9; 22.6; 19.1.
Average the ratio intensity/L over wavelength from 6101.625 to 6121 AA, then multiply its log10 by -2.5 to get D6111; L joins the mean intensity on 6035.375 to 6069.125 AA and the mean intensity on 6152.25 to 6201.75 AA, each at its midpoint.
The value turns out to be -0.191 mag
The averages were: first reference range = 21.6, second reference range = 16.1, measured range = 22.7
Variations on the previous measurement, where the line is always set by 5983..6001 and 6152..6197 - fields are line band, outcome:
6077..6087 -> -0.23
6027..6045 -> -0.13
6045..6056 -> -0.20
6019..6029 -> -0.08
